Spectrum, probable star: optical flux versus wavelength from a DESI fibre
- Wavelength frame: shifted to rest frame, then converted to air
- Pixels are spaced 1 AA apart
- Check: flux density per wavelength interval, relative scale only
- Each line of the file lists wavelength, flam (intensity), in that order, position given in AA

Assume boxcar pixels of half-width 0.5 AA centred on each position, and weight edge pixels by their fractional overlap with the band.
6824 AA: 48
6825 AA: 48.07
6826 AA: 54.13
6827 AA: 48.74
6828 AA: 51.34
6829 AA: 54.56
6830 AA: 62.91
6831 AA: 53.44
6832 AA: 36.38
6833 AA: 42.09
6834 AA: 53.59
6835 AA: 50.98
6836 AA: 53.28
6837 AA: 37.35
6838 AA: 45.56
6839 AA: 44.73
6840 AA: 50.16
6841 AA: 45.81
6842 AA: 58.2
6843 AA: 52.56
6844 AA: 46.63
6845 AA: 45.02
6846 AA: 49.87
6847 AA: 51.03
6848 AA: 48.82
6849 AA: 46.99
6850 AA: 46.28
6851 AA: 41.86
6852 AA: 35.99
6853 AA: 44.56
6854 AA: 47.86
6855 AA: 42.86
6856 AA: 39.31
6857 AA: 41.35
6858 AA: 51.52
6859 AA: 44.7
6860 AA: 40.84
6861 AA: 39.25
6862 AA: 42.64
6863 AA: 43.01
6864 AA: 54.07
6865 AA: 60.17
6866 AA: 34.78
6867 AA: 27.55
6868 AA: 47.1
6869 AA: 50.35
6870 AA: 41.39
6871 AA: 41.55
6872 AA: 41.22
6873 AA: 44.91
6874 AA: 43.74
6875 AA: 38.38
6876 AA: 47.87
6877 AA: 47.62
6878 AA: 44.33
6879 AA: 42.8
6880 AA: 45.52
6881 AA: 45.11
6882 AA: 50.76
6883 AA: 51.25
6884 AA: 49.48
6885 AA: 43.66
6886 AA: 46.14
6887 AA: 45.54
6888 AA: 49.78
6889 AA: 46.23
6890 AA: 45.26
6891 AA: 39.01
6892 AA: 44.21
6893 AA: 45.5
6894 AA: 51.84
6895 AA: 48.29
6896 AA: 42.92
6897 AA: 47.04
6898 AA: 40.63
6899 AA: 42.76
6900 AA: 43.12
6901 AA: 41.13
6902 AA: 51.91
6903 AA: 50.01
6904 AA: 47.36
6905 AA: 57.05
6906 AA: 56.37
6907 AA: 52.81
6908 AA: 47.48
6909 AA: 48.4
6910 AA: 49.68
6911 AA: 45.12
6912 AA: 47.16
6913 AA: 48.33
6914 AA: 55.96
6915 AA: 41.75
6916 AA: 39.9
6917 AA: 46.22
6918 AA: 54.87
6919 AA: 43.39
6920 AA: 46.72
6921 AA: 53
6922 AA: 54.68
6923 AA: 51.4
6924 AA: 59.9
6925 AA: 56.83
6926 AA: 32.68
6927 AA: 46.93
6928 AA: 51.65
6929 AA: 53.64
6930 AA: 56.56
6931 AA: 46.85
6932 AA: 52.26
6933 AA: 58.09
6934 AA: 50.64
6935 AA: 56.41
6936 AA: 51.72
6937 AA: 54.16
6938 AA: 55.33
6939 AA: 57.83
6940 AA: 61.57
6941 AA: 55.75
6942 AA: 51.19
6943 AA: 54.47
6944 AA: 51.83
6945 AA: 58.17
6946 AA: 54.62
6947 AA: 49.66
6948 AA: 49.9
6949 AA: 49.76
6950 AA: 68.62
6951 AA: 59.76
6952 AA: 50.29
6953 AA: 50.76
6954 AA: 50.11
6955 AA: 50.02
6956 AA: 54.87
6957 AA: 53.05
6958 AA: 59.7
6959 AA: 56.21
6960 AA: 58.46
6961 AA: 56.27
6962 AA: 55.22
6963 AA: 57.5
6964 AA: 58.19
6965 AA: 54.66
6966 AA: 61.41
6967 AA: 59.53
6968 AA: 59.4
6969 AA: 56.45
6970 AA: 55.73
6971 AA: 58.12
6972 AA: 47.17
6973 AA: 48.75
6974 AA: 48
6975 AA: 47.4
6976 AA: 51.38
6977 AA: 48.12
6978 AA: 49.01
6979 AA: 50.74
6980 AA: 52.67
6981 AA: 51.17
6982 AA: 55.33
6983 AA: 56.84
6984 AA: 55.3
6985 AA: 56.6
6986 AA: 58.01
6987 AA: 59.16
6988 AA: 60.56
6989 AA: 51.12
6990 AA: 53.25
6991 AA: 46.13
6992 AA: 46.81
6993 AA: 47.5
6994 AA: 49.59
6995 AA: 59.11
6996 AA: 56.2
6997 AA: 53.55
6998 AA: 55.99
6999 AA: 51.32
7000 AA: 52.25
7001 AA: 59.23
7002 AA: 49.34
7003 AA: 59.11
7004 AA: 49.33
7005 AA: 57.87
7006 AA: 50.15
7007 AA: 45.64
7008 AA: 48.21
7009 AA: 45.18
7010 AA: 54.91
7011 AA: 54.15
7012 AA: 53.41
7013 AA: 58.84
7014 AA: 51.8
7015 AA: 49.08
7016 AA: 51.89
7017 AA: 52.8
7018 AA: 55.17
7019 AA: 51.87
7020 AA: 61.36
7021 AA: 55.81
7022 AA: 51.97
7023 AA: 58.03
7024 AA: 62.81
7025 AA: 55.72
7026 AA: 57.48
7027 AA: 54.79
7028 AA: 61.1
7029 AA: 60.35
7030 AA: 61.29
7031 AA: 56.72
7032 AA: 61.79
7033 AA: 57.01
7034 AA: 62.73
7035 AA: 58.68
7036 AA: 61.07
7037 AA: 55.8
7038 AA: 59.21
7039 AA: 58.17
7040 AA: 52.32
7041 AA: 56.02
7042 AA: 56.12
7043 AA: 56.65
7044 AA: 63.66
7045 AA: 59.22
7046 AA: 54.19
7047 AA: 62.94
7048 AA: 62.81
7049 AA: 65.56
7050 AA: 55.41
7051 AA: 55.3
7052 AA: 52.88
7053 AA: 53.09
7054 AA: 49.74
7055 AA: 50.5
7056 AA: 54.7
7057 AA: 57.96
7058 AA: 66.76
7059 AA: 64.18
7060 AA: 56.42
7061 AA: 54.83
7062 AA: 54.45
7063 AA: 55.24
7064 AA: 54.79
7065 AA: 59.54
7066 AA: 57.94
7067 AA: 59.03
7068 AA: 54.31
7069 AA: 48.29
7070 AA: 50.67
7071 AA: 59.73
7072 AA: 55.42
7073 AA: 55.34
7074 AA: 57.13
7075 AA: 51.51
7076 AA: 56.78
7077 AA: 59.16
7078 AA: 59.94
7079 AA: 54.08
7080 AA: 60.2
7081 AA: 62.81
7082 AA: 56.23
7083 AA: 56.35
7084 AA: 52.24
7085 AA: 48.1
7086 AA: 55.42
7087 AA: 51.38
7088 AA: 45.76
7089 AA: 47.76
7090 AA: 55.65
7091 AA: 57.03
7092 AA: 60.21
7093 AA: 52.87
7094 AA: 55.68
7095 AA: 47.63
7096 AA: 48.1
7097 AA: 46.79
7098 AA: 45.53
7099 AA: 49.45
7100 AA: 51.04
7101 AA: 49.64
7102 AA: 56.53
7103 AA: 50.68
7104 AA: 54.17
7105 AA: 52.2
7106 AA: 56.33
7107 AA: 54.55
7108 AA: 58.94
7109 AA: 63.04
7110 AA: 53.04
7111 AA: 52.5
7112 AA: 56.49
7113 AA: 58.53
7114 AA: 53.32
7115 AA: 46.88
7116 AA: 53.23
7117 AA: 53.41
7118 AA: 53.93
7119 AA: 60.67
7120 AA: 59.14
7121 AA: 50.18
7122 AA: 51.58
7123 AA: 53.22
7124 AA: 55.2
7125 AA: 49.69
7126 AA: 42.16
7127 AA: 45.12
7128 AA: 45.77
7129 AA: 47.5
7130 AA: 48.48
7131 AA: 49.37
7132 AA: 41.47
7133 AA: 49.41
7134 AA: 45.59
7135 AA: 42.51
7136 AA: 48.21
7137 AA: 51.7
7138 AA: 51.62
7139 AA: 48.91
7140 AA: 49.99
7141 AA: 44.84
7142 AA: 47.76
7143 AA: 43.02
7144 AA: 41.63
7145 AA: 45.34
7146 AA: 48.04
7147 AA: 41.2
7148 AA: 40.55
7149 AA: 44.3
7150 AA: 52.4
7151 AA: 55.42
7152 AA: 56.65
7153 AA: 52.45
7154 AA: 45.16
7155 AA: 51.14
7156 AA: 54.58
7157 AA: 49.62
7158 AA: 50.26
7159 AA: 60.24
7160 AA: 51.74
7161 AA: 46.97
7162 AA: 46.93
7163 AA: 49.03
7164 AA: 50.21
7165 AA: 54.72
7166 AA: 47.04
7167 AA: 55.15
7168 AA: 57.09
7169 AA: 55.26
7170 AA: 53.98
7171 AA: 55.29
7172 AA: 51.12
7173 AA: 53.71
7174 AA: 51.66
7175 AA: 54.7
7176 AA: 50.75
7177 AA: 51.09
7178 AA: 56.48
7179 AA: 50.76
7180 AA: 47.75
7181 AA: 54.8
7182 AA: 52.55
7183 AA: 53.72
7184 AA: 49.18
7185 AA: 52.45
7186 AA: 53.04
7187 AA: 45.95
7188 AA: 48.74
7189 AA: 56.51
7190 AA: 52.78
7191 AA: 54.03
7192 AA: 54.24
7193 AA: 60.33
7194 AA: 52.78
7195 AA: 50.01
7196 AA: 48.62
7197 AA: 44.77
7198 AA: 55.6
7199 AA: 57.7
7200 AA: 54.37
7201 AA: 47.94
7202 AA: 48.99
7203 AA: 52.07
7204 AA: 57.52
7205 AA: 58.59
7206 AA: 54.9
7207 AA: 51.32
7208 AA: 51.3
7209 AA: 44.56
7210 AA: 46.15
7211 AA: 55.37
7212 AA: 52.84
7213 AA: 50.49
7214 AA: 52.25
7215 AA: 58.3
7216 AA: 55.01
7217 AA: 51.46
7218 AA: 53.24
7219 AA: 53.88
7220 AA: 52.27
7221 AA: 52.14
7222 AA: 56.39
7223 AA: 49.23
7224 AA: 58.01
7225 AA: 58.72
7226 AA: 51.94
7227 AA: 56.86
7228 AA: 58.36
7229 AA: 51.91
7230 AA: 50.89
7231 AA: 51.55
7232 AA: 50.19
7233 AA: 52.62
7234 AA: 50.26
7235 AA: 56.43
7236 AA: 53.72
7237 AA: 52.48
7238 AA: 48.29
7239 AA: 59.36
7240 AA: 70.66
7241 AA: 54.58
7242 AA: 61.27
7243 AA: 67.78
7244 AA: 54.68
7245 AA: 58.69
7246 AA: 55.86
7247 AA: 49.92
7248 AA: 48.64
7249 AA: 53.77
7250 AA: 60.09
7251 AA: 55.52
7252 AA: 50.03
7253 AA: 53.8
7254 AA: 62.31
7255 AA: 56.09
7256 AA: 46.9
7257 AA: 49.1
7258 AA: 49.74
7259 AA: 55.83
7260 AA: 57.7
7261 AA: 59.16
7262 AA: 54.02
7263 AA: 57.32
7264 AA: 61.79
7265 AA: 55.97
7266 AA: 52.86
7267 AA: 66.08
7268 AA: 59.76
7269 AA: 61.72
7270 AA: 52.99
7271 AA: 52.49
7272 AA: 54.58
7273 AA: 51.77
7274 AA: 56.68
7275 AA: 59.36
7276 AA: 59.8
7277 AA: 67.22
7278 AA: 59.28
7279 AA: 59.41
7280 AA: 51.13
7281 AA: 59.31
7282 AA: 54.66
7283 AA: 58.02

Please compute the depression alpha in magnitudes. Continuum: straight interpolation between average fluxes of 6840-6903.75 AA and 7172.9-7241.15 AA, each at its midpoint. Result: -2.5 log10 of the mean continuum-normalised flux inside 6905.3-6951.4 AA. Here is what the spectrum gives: -0.114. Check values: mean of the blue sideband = 45.5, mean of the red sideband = 53.1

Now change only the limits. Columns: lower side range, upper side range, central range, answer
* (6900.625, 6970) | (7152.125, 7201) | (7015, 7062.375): -0.095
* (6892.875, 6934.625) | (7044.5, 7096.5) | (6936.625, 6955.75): -0.083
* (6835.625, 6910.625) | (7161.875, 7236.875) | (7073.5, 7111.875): -0.070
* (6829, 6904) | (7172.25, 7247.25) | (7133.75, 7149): 0.132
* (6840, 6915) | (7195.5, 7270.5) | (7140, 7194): 0.040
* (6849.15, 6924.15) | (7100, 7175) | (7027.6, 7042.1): -0.195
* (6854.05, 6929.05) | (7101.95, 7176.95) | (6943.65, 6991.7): -0.136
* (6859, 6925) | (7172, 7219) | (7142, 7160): 0.056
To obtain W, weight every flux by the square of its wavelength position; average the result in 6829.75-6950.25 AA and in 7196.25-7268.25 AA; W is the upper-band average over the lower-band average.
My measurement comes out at 1.25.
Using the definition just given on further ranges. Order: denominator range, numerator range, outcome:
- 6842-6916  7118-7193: 1.19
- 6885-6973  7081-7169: 1.05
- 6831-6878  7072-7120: 1.28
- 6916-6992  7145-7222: 1.04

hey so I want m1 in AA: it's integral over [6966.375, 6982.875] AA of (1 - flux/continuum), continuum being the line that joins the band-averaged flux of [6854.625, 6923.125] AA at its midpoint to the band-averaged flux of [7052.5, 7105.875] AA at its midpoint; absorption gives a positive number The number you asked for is -0.9 AA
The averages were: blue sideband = 46.2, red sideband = 54.4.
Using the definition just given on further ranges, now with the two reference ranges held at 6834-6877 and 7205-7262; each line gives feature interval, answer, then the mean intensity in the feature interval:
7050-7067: -2.1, 56.2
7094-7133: -0.2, 51.7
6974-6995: -1.7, 52.4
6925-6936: -0.9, 50.9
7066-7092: -2.2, 55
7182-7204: 0.4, 52.2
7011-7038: -4.1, 56.9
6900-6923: -1.1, 49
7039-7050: -2.0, 58.8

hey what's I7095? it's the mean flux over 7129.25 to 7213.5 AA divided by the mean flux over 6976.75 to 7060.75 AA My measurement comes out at 0.9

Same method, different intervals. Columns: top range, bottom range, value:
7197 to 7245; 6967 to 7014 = 1.02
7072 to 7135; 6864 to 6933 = 1.12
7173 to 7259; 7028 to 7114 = 0.96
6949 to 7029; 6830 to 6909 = 1.17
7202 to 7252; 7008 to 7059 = 0.96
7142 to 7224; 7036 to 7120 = 0.93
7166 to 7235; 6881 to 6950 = 1.06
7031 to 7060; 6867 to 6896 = 1.28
